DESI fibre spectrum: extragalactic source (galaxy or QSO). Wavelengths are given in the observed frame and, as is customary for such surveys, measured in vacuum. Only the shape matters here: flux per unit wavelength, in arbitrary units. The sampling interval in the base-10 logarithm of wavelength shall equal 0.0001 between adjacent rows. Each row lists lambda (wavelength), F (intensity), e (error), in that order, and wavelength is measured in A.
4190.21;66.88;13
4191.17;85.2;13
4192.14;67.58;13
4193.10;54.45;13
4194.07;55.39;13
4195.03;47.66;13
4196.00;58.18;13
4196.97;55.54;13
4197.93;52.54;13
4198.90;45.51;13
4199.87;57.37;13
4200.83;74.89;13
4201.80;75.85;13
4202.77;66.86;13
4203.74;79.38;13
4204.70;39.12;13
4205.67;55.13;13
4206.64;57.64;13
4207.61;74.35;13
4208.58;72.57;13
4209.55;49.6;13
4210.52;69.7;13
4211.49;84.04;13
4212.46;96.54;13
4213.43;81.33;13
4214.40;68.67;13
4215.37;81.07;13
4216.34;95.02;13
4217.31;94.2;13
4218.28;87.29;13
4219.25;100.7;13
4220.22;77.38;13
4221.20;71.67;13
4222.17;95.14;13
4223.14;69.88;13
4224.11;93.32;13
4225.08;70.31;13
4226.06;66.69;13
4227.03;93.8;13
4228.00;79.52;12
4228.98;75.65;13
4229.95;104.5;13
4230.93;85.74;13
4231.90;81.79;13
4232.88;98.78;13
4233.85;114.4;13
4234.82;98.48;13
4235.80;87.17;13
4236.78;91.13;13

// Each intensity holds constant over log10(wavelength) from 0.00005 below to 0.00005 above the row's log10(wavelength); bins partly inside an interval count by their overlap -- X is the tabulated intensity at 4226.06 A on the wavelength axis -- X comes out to 66.69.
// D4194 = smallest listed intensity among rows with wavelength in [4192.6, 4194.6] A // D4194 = 54.45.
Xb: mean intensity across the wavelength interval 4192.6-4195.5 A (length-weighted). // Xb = 52.8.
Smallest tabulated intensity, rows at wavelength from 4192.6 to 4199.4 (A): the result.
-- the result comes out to 45.51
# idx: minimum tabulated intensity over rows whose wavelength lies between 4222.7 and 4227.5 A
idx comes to 66.69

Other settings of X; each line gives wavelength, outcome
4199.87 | 57.37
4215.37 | 81.07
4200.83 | 74.89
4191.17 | 85.2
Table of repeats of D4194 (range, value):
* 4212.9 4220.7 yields 68.67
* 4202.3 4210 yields 39.12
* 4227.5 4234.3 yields 75.65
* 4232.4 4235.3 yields 98.48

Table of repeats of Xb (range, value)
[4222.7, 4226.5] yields 75.2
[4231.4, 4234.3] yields 98.2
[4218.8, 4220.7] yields 88.9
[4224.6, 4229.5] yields 77.4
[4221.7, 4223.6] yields 82.7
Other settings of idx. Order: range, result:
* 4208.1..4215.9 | 49.6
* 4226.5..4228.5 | 79.52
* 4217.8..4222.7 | 71.67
